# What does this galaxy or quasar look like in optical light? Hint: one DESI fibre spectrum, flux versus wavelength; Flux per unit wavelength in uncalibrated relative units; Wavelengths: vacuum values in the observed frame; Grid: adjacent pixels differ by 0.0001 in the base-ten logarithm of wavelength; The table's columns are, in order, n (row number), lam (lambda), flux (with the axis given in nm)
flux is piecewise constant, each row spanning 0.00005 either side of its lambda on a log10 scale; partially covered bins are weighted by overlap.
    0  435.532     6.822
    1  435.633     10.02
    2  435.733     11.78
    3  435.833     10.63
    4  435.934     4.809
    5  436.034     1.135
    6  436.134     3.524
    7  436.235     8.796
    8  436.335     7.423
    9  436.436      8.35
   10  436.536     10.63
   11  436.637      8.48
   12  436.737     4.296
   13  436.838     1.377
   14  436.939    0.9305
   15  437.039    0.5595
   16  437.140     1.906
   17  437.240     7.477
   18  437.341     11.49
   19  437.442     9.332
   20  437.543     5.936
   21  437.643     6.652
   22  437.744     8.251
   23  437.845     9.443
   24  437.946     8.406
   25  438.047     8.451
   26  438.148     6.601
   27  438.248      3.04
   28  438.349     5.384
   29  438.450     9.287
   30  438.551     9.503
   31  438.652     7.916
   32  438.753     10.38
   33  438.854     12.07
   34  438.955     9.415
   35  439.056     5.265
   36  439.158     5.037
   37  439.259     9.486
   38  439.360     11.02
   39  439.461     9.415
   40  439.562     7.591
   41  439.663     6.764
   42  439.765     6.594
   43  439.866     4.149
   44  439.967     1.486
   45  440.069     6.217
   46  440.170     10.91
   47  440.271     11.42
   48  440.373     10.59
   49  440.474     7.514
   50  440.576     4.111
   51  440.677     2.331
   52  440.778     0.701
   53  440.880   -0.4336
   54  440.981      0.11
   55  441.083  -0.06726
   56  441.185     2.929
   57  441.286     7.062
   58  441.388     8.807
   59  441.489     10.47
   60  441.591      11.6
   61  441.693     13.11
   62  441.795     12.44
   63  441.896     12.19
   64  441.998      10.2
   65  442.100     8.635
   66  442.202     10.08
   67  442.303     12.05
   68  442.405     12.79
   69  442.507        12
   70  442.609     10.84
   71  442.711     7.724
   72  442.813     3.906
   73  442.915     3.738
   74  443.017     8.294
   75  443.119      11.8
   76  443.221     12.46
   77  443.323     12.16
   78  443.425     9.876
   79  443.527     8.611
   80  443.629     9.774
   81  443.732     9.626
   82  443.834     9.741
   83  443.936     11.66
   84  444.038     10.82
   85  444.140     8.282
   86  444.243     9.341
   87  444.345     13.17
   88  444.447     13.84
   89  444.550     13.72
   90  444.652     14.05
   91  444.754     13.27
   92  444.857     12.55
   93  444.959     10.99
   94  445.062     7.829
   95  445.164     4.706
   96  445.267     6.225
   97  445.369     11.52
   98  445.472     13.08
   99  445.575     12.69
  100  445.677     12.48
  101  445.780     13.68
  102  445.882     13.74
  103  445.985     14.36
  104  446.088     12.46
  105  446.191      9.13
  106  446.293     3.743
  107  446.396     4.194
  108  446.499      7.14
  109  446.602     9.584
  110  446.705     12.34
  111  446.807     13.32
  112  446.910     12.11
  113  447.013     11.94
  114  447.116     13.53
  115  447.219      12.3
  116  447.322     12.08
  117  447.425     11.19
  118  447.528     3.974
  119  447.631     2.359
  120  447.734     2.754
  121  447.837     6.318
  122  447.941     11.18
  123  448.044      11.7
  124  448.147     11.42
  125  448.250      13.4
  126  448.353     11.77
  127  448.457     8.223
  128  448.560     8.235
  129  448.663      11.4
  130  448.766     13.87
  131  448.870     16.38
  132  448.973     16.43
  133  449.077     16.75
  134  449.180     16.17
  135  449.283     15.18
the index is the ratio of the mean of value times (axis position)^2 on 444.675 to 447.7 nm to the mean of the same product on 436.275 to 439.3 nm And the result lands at 1.5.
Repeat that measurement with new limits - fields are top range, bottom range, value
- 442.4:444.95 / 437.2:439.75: 1.33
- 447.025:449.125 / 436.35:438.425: 1.77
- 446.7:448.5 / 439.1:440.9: 1.60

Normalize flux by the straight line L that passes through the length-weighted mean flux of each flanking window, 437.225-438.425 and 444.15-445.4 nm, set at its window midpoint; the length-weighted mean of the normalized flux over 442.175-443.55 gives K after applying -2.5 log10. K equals 0.019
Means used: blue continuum 7.58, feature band 9.76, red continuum 10.8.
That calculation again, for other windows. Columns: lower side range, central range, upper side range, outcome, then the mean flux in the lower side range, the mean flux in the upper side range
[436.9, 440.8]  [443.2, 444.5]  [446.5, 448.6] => -0.22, 7.07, 9.93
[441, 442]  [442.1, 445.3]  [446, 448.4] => -0.14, 8.53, 9.63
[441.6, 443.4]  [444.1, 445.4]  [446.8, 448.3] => -0.07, 10.3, 9.87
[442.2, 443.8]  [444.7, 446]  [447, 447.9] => -0.24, 9.72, 8.37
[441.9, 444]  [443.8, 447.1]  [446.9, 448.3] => -0.12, 9.86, 9.66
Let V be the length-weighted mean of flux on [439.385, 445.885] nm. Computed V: 9.04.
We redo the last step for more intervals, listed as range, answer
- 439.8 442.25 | 6.94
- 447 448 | 8.66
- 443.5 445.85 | 11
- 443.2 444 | 10.4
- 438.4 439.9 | 8.3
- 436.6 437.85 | 5.7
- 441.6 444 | 10.2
